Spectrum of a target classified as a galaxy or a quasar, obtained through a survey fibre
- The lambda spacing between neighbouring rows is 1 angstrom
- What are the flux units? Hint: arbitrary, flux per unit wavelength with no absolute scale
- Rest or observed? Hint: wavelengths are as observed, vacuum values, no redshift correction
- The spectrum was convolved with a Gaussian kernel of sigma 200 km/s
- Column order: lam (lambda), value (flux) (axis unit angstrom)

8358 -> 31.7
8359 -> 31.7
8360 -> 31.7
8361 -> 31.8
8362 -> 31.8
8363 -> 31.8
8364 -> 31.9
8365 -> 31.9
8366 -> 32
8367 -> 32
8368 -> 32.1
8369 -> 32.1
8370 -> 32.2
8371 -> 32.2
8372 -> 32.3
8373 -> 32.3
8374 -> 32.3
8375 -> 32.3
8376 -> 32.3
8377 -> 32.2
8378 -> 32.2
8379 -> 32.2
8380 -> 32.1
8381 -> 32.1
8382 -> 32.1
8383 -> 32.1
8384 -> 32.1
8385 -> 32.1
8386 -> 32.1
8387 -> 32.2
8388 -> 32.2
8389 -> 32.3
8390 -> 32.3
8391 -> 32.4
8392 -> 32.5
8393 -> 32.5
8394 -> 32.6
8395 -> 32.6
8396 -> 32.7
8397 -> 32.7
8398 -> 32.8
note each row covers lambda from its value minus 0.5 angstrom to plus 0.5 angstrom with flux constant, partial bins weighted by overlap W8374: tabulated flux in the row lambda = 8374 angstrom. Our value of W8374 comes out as 32.3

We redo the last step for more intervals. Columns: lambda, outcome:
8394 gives 32.6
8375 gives 32.3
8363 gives 31.8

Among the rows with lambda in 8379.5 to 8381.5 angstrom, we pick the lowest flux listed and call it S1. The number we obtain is 32.1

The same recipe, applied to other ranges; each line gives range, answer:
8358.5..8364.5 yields 31.7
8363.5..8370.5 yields 31.9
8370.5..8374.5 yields 32.2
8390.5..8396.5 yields 32.4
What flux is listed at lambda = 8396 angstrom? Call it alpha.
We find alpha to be 32.7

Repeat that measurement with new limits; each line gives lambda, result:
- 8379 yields 32.2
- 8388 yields 32.2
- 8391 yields 32.4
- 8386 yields 32.1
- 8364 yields 31.9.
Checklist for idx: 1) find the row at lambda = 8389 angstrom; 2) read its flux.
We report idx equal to 32.3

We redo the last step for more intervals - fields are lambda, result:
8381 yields 32.1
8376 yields 32.3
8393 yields 32.5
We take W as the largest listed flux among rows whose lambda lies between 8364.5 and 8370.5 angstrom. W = 32.2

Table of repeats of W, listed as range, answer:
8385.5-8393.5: 32.5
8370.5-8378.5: 32.3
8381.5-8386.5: 32.1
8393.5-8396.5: 32.7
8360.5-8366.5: 32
